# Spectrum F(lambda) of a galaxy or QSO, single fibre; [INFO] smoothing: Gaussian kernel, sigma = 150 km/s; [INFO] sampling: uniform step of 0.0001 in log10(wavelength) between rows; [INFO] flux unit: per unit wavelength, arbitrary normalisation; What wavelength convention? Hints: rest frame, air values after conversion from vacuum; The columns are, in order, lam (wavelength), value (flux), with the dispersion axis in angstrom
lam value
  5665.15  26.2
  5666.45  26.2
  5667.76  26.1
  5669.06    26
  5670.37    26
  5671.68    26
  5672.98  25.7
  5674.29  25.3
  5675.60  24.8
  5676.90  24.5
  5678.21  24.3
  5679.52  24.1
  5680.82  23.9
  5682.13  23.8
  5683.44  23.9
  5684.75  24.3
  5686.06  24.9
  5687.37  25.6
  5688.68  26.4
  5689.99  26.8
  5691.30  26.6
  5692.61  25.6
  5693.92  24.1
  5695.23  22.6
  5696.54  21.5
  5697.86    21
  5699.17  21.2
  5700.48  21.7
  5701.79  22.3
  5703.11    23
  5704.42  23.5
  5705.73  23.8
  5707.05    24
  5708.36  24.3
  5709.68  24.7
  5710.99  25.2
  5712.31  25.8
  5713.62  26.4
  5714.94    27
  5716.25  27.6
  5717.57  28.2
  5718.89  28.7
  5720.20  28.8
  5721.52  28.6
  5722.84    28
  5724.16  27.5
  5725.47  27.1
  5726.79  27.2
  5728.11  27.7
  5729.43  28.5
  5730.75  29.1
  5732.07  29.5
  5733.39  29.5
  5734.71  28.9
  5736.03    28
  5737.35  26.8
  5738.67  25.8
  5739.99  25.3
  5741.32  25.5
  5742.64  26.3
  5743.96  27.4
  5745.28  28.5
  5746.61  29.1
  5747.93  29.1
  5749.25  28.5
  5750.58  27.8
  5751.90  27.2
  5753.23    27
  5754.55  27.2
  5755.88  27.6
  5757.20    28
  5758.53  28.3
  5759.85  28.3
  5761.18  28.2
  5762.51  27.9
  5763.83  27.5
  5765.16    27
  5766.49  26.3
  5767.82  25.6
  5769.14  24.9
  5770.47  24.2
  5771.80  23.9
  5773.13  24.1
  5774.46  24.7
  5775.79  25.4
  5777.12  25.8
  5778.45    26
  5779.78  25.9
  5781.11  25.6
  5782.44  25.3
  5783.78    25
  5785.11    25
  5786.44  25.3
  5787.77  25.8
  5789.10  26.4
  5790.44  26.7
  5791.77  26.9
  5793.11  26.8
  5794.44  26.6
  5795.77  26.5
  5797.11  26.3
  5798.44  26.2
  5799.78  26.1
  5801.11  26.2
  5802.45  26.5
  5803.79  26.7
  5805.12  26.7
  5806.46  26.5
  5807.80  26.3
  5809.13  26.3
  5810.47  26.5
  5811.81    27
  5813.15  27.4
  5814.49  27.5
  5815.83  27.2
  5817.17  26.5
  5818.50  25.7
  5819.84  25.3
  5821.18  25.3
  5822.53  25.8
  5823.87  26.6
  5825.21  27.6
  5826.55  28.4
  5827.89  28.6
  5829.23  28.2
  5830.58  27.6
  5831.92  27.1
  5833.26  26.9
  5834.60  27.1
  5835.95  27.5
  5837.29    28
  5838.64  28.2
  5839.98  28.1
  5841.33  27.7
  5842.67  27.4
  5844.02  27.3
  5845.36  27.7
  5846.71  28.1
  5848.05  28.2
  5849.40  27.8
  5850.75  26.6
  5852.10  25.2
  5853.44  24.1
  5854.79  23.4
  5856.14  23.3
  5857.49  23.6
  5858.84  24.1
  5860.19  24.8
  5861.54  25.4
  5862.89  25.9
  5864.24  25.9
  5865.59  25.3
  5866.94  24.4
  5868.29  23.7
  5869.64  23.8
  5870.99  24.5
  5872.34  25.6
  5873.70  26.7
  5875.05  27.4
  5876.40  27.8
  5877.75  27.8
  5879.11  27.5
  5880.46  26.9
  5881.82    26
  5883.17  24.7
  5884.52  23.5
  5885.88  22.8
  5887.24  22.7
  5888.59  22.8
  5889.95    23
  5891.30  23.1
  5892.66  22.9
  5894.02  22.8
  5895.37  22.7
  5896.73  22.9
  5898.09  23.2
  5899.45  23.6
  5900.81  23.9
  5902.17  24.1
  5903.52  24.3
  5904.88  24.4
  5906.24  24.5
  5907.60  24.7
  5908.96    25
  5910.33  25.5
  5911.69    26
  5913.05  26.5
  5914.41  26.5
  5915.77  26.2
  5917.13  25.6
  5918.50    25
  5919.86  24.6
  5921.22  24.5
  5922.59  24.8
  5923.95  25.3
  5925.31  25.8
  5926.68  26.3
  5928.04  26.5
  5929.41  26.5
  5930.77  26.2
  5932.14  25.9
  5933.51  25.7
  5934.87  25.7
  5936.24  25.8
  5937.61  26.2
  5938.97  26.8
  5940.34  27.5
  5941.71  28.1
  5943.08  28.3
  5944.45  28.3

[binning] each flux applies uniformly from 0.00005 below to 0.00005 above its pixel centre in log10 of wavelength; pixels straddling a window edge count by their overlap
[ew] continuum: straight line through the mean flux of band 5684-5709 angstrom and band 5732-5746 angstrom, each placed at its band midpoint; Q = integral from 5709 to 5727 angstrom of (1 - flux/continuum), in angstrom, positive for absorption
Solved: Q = -1.1 angstrom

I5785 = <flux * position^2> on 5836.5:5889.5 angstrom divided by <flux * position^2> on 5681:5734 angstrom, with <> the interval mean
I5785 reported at 1.06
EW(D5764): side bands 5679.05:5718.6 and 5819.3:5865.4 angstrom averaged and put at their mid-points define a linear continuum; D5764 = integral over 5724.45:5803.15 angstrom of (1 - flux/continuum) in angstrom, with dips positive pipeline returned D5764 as -4.2 angstrom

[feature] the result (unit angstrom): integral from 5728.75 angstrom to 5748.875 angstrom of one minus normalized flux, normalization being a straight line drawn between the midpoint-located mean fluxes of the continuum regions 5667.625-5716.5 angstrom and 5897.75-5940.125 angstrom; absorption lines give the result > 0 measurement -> -2.5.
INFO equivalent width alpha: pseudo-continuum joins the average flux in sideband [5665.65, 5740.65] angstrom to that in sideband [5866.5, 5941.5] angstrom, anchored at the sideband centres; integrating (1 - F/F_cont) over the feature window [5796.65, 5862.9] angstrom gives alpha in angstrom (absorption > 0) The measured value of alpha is -3.30 angstrom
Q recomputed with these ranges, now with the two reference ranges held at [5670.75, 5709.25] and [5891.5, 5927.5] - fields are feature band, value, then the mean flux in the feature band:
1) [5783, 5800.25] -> -1.2 angstrom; 26.1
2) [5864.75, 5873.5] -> 0.0 angstrom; 24.7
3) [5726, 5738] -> -2.0 angstrom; 28.3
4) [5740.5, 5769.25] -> -3.7 angstrom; 27.5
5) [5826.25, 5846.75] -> -2.7 angstrom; 27.7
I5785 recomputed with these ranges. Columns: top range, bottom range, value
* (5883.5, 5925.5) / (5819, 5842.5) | 0.91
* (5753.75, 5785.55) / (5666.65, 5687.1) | 1.08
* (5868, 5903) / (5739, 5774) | 0.95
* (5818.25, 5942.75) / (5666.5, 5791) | 1.04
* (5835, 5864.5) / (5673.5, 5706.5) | 1.16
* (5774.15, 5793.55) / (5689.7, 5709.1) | 1.13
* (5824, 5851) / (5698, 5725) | 1.14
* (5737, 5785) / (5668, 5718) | 1.10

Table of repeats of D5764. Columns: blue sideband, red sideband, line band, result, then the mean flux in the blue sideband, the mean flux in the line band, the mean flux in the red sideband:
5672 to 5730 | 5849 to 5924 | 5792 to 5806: -0.8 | 25.2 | 26.5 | 24.8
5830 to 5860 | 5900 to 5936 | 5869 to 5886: 0.1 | 26.6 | 25.9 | 25.4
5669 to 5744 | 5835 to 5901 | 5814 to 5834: -1.2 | 25.7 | 27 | 25.3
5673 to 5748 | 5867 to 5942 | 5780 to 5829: -1.8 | 25.8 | 26.4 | 25.1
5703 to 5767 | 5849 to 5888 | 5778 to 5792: 0.4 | 27.2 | 25.8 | 25.2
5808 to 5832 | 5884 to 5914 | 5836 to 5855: -0.8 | 26.9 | 27.1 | 23.9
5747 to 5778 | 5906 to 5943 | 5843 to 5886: 0.9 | 26.7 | 25.7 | 25.9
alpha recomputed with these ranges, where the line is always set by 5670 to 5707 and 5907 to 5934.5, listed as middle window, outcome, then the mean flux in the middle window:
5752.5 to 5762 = -1.2 angstrom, 27.8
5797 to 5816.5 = -1.3 angstrom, 26.6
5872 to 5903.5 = 1.1 angstrom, 24.5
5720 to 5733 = -2.0 angstrom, 28.2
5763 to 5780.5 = -0.6 angstrom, 25.5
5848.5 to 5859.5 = 0.2 angstrom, 24.8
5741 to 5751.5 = -1.4 angstrom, 27.8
